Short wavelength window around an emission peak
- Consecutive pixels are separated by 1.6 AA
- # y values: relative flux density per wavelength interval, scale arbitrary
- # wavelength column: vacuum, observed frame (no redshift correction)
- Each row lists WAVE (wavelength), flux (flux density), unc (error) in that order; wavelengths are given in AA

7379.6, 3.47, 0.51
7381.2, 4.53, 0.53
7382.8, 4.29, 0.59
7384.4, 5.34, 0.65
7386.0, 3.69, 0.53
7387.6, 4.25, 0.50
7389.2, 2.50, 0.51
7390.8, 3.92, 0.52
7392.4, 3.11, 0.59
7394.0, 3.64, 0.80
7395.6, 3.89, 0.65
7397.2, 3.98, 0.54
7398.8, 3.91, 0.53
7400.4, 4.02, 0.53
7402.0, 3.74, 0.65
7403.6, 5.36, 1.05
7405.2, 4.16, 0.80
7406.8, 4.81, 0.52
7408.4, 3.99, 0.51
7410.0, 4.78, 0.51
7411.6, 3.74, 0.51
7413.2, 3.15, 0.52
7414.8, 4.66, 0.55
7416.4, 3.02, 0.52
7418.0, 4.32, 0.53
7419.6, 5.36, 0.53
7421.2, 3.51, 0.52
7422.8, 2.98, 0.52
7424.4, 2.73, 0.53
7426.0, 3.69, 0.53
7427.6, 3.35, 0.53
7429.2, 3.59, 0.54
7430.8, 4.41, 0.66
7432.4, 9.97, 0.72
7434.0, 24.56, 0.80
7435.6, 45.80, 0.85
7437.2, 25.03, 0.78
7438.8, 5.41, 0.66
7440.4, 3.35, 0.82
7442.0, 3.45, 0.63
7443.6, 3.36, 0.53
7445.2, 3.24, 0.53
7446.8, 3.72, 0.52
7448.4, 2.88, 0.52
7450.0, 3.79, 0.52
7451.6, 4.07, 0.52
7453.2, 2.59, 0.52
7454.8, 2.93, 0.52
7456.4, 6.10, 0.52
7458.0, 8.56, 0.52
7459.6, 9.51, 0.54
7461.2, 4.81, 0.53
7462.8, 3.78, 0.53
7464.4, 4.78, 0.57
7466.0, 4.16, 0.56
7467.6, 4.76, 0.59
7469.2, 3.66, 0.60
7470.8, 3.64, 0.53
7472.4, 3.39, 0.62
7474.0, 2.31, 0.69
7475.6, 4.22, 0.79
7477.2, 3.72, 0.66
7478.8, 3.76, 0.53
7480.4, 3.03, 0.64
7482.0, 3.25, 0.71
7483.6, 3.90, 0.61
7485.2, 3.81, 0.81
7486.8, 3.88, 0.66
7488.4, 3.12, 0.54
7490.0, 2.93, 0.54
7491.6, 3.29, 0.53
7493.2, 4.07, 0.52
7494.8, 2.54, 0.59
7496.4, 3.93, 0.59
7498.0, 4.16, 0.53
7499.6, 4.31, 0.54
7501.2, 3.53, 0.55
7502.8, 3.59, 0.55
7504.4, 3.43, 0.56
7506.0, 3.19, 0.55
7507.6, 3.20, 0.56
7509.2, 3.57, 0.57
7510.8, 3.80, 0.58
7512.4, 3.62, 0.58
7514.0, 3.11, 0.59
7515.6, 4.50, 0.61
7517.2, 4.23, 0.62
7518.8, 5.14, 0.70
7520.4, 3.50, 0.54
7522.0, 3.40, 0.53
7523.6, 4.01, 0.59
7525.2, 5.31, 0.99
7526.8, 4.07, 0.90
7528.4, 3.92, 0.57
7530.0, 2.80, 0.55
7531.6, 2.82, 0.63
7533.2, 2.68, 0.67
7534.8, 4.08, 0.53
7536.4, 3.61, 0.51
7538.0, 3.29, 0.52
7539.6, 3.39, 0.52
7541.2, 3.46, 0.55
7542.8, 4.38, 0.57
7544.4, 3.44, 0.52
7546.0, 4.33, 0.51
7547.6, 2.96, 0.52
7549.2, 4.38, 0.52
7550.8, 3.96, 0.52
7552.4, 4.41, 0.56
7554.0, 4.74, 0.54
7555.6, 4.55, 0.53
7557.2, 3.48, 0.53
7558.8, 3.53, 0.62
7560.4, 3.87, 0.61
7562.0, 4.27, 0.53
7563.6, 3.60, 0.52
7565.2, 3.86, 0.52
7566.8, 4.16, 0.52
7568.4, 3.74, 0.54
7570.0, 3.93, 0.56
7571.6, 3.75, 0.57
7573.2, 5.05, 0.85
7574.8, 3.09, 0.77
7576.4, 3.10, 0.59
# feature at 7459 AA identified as [N II] 6583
